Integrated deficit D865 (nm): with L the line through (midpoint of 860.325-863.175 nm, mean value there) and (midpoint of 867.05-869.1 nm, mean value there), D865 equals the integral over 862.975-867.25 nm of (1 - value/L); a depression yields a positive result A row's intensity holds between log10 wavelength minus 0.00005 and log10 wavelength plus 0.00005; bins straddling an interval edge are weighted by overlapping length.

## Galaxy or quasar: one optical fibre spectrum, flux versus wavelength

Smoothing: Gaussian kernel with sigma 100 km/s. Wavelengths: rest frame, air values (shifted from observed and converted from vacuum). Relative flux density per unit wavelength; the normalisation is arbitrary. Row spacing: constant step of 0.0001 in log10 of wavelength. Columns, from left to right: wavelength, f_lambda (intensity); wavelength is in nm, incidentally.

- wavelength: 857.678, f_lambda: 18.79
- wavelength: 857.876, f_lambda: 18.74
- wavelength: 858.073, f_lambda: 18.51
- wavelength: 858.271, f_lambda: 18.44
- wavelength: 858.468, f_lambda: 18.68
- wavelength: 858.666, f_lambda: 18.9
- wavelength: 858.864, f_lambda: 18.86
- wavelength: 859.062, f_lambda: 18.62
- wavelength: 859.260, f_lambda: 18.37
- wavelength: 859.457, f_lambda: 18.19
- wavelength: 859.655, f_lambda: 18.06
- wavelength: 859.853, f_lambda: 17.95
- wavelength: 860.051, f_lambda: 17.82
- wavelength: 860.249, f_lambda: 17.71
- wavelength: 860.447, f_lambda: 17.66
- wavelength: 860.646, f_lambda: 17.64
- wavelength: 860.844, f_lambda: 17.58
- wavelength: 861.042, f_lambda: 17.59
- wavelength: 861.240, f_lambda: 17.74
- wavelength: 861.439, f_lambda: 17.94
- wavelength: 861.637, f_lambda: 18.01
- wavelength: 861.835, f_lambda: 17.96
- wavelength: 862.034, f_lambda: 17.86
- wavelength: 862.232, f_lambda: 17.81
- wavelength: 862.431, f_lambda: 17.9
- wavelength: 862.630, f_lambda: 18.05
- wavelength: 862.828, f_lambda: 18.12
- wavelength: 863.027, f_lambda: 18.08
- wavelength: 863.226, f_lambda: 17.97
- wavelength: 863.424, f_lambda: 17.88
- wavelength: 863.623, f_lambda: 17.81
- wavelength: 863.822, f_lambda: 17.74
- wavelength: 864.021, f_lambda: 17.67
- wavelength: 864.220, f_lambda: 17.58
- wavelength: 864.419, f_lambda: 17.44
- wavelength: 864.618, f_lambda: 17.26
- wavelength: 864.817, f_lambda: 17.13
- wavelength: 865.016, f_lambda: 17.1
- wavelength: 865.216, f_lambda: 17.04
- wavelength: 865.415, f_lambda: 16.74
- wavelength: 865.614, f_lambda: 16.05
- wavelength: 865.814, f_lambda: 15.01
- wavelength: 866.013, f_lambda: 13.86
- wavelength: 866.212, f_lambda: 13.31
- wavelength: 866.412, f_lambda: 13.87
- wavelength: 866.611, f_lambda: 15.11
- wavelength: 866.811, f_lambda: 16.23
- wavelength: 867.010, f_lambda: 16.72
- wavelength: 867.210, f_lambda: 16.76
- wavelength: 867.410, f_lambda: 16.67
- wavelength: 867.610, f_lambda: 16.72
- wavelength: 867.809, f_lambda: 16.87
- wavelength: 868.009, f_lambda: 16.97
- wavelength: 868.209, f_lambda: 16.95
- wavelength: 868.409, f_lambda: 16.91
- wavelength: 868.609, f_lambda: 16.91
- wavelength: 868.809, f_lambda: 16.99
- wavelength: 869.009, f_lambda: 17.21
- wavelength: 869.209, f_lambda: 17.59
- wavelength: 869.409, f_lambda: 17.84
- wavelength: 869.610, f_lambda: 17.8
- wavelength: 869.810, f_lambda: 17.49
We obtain 0.20 nm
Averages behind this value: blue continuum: 17.8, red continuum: 16.9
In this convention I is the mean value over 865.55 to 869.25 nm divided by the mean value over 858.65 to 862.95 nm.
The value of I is 0.90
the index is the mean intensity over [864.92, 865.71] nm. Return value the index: 16.7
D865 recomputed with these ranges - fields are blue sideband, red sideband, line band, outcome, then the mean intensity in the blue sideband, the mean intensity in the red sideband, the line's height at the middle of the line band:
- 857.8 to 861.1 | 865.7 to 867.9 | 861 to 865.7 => -0.23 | 18.2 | 15.6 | 16.8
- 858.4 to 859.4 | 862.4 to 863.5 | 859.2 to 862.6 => 0.09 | 18.7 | 18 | 18.3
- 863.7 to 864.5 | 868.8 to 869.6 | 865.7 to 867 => 0.21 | 17.6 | 17.5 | 17.6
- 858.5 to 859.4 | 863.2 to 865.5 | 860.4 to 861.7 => 0.03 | 18.7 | 17.4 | 18.2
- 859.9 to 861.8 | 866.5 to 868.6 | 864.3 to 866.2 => 0.08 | 17.8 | 16.6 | 17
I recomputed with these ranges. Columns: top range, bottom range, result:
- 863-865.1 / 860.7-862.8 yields 0.99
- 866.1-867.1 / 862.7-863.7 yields 0.84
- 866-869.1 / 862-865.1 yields 0.91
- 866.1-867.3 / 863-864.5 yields 0.86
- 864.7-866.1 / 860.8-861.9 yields 0.91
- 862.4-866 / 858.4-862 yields 0.96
